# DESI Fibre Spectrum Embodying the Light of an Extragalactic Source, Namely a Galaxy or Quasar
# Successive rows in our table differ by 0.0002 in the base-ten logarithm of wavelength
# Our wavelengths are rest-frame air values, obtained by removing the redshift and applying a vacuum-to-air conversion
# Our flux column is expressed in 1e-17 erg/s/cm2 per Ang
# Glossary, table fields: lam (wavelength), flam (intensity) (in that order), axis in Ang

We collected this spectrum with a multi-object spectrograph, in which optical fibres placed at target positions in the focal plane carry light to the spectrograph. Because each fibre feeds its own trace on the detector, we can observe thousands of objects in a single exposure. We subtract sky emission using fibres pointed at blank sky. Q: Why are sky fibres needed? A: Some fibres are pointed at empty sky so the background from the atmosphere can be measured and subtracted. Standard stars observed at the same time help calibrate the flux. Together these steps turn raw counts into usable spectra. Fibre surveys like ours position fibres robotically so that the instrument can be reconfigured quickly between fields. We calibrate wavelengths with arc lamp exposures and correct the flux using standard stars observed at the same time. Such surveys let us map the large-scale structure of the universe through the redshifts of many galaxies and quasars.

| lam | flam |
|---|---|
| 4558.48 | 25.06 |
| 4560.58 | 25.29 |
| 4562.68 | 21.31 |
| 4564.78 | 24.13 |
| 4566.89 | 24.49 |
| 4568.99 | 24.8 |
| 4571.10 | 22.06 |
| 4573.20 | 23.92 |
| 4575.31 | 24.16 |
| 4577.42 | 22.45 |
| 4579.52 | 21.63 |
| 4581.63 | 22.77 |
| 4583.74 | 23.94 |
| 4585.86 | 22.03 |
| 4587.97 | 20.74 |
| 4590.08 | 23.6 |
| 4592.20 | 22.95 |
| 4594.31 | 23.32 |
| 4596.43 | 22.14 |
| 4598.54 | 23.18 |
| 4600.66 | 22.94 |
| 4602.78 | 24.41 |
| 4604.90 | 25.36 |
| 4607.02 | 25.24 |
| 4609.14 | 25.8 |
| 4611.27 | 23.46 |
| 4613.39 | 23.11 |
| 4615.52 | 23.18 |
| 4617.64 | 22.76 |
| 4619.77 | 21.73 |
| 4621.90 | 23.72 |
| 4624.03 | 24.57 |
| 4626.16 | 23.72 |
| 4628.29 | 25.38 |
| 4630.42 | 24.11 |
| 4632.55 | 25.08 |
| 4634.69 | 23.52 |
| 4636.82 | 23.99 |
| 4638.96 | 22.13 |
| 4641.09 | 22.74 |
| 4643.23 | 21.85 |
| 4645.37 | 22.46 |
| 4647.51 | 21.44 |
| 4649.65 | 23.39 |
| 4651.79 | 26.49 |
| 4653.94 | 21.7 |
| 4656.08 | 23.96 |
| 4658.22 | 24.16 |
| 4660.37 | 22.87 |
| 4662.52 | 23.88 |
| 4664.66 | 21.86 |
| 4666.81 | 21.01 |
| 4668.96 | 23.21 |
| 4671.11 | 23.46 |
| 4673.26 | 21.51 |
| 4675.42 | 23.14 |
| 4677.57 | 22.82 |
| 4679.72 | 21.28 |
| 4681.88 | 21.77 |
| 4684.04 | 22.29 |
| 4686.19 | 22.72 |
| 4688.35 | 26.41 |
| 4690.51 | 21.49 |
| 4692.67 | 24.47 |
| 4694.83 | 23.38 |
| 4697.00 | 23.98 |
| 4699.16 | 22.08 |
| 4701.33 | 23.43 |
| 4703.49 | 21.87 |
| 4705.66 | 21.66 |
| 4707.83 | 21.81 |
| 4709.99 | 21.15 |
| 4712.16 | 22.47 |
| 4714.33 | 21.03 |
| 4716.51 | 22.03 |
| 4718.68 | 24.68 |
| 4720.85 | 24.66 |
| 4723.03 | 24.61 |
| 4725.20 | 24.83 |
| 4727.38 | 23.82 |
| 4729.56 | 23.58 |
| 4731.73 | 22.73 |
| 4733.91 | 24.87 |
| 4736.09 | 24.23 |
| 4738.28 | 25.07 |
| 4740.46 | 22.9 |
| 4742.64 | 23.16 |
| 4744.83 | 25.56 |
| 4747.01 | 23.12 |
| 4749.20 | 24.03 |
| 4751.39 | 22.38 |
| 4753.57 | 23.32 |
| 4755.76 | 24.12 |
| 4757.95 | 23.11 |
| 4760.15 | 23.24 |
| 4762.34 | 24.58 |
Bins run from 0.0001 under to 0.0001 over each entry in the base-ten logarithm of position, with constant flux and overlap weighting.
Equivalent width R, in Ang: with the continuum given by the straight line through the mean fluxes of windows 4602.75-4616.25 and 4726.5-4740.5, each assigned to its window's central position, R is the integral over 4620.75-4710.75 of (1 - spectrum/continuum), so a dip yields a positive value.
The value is 4.25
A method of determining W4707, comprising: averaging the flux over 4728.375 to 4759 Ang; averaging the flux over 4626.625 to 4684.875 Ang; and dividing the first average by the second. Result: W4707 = 1.03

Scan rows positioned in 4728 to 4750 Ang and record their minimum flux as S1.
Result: 22.73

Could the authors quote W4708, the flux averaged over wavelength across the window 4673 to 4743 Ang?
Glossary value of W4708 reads 23.1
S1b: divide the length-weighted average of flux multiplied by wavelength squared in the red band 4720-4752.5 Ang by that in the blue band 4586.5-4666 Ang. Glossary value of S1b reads 1.07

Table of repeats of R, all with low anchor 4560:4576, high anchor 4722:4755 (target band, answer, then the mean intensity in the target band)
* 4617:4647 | 0.5 Ang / 23.4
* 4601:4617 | -0.3 Ang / 24.3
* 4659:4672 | 0.6 Ang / 22.7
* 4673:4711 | 1.9 Ang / 22.7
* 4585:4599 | 0.7 Ang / 22.6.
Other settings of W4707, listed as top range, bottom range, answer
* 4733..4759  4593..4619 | 1.00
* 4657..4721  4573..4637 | 0.97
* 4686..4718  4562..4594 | 0.99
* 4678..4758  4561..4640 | 0.99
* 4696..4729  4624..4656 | 0.98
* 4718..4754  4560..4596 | 1.04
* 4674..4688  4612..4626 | 0.97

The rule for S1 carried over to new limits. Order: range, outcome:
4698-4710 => 21.15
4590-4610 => 22.14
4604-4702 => 21.01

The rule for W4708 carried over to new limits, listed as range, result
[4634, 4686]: 22.8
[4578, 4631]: 23.4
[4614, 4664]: 23.4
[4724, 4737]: 24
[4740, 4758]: 23.6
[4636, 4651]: 22.6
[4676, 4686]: 22.2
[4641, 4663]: 23.2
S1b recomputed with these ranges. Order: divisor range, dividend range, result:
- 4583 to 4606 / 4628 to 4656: 1.03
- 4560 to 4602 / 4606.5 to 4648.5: 1.04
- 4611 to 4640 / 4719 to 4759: 1.06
